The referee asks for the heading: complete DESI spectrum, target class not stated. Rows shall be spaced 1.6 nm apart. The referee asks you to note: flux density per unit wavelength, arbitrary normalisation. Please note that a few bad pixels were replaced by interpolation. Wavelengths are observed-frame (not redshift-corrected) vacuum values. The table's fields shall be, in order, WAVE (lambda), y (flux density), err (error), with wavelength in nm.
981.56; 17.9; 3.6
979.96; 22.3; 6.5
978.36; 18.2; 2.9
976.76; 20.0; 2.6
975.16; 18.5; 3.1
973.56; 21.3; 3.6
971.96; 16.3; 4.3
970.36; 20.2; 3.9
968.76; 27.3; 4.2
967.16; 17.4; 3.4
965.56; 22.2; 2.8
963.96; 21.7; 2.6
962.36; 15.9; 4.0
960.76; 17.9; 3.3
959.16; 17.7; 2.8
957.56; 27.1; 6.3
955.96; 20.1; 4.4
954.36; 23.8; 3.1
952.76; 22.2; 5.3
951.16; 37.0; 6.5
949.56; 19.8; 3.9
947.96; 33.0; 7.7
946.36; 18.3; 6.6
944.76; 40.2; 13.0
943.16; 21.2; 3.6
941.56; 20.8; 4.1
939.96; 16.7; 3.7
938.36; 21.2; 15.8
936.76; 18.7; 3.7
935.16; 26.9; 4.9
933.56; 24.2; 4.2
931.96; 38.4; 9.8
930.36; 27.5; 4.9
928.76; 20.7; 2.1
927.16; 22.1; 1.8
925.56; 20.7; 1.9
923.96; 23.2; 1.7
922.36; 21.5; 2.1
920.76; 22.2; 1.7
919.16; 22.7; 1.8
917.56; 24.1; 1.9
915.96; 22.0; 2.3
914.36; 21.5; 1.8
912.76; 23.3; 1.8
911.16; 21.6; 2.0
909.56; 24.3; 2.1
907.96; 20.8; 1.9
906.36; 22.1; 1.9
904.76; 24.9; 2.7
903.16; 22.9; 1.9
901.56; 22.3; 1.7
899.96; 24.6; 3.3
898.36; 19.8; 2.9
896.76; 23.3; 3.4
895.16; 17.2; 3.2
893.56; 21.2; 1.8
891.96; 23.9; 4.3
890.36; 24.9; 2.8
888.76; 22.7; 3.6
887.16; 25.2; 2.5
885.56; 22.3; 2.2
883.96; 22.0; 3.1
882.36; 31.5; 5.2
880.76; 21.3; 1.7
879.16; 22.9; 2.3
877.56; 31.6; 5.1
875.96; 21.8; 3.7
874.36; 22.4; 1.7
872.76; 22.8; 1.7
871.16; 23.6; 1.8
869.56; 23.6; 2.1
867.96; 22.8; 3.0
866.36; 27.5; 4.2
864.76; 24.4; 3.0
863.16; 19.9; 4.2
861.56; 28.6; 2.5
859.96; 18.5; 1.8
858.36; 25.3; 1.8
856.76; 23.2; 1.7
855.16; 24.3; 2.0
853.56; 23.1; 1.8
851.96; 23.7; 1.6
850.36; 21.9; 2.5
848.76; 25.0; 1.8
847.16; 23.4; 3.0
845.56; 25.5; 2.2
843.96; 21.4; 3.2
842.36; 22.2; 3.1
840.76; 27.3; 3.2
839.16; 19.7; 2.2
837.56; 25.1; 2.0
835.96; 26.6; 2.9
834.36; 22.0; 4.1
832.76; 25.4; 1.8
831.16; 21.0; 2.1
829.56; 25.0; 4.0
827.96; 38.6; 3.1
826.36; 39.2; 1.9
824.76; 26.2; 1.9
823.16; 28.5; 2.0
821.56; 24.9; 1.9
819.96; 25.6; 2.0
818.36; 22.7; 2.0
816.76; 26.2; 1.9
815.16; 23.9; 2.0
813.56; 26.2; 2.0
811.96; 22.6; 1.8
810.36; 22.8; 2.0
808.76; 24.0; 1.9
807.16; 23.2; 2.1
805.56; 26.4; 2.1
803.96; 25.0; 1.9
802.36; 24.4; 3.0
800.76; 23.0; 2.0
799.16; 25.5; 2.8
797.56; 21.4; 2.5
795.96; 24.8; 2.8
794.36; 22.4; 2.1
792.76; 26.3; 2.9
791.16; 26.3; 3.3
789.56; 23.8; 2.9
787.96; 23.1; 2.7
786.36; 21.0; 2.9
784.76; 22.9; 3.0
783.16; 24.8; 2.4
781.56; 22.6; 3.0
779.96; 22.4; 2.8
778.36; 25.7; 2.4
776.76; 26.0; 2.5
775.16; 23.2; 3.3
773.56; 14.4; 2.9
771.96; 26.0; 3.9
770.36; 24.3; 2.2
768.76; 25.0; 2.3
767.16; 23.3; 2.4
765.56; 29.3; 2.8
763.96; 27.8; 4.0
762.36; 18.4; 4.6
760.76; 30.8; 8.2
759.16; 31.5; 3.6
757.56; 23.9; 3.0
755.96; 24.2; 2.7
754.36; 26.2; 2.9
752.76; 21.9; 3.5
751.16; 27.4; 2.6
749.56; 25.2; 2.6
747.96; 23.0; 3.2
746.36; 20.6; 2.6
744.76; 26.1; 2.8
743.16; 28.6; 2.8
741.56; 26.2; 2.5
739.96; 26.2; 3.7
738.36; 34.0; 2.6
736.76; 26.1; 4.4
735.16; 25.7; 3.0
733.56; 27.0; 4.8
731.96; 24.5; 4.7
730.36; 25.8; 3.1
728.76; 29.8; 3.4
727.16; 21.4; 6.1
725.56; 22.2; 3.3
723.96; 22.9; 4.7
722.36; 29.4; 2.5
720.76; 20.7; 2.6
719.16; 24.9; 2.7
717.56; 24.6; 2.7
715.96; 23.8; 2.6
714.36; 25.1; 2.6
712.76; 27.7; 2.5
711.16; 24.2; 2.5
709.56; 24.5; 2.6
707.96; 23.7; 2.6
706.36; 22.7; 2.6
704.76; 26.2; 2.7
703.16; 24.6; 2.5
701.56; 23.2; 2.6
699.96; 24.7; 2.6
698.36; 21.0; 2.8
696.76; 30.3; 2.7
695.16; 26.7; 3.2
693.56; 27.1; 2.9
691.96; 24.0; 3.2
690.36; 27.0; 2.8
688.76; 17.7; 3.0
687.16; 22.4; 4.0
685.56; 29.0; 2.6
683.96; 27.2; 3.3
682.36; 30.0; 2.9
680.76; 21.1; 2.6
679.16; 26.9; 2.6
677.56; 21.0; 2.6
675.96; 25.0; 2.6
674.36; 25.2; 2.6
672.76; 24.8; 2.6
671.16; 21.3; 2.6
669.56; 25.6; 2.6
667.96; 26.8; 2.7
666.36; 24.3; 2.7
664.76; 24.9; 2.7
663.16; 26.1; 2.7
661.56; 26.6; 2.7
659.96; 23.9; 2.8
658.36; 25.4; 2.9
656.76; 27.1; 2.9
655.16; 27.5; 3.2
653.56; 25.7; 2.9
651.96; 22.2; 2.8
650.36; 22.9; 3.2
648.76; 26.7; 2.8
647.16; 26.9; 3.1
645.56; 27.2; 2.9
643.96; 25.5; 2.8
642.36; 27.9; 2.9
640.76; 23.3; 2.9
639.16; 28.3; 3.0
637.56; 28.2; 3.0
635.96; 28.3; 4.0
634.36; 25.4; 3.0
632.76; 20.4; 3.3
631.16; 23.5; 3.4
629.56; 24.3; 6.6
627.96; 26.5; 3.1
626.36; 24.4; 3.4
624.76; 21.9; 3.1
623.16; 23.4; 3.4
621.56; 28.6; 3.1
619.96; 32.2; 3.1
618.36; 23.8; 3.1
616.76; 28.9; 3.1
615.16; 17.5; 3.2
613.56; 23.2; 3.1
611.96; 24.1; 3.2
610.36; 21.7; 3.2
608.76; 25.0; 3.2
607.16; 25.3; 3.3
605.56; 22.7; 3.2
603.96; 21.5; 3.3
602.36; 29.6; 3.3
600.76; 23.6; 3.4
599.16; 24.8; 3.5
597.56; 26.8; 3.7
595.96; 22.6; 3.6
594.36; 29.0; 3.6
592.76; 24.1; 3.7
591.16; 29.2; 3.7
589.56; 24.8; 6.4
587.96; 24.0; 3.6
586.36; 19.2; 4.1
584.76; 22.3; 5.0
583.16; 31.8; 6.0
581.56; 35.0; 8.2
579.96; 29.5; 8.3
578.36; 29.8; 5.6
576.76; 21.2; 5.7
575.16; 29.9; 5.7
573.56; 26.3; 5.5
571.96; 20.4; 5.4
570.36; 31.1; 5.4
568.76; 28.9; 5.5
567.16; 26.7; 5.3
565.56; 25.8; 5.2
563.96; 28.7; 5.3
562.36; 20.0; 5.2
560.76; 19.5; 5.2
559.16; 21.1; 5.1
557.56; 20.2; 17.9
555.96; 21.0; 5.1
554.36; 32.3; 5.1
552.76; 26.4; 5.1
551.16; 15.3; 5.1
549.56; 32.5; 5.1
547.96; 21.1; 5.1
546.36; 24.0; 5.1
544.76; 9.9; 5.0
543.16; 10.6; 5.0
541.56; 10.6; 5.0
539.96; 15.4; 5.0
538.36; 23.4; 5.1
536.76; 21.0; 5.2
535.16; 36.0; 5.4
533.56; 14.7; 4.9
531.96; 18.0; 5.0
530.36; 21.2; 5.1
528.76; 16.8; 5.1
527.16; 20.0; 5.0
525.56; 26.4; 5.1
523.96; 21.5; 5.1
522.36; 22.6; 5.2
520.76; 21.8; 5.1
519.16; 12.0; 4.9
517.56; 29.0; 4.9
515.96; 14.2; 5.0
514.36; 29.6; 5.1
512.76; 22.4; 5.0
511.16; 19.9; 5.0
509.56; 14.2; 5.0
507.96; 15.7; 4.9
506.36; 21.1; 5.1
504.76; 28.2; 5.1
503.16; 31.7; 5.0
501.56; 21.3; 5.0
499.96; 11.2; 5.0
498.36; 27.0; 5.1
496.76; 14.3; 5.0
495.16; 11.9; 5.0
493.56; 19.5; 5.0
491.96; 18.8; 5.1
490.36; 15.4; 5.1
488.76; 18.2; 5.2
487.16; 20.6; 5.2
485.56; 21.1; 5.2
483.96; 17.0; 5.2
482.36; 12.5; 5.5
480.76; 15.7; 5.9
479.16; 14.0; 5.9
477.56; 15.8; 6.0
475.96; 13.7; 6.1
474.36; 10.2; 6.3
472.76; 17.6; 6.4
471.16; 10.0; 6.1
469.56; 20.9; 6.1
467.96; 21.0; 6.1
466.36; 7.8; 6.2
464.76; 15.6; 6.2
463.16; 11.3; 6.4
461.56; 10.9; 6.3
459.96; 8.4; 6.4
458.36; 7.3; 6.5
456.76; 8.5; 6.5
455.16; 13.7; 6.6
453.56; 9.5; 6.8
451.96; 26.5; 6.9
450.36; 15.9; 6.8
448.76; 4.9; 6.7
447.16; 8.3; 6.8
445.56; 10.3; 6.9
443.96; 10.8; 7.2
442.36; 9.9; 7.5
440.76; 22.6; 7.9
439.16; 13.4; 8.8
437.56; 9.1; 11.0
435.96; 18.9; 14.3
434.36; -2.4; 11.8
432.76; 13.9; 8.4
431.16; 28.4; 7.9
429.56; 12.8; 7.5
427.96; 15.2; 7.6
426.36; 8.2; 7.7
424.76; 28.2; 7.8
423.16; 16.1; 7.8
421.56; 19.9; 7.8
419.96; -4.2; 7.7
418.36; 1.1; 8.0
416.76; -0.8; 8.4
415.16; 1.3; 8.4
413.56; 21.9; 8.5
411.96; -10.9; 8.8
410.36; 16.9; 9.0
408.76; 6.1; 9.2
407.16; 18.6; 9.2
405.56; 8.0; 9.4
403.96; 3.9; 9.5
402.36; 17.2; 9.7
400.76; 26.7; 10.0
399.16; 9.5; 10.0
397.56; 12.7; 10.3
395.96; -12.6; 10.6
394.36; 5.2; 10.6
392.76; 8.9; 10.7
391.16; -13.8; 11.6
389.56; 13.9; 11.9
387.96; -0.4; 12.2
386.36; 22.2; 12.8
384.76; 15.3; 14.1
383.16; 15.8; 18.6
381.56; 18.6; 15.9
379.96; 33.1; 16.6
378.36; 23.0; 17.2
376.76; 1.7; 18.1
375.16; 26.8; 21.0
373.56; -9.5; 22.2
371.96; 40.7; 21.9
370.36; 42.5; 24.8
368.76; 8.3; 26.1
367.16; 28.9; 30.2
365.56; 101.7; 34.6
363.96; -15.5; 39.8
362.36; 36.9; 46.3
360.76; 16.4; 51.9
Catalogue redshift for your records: 0.258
